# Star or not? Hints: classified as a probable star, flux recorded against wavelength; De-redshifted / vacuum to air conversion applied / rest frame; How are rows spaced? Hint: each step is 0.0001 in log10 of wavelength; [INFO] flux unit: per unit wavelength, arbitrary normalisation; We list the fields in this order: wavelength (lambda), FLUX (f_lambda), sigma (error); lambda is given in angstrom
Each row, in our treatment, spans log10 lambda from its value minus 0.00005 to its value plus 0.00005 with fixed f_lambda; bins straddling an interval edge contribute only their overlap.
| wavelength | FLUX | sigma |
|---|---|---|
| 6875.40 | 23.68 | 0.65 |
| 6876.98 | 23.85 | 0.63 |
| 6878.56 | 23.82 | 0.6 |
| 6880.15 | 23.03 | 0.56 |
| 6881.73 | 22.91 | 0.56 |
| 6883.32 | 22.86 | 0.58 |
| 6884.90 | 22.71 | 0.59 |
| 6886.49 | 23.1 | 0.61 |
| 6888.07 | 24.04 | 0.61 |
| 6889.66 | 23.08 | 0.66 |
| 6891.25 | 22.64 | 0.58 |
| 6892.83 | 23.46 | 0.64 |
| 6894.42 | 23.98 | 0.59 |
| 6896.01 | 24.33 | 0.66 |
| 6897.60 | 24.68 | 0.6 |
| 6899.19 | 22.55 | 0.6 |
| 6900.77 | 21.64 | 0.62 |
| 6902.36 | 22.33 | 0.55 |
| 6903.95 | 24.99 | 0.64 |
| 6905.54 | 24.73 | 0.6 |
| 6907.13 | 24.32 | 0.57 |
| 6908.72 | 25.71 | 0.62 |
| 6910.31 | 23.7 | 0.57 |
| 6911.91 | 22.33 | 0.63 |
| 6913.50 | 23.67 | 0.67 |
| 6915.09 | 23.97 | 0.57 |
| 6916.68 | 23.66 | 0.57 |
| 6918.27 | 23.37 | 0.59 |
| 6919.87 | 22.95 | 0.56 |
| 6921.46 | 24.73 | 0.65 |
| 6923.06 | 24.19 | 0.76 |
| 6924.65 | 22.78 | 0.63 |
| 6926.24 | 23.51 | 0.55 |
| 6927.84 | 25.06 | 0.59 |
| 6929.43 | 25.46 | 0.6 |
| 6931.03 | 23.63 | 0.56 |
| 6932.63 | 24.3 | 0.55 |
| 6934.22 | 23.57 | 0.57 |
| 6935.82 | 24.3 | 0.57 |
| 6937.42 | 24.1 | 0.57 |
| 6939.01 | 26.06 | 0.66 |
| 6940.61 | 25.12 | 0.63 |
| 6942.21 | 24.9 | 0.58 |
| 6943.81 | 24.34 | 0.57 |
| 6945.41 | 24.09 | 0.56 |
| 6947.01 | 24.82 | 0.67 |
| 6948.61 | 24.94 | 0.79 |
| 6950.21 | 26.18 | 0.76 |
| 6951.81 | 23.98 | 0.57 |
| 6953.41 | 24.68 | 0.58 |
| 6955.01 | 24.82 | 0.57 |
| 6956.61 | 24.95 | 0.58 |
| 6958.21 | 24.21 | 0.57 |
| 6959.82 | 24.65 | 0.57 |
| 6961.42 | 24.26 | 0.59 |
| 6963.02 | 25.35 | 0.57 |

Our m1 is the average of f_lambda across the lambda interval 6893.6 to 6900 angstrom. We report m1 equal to 23.9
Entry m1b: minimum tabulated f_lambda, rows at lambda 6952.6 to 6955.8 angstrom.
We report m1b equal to 24.68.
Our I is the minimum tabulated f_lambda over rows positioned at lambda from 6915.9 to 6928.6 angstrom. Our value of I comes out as 22.78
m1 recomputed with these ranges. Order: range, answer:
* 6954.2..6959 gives 24.7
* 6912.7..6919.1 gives 23.7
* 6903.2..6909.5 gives 24.9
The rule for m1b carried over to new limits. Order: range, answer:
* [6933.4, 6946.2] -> 23.57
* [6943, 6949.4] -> 24.09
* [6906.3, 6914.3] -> 22.33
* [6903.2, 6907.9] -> 24.32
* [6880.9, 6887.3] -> 22.71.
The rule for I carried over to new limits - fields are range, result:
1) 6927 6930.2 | 25.06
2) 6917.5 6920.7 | 22.95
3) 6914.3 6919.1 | 23.37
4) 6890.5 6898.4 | 22.64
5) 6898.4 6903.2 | 21.64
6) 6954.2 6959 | 24.21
